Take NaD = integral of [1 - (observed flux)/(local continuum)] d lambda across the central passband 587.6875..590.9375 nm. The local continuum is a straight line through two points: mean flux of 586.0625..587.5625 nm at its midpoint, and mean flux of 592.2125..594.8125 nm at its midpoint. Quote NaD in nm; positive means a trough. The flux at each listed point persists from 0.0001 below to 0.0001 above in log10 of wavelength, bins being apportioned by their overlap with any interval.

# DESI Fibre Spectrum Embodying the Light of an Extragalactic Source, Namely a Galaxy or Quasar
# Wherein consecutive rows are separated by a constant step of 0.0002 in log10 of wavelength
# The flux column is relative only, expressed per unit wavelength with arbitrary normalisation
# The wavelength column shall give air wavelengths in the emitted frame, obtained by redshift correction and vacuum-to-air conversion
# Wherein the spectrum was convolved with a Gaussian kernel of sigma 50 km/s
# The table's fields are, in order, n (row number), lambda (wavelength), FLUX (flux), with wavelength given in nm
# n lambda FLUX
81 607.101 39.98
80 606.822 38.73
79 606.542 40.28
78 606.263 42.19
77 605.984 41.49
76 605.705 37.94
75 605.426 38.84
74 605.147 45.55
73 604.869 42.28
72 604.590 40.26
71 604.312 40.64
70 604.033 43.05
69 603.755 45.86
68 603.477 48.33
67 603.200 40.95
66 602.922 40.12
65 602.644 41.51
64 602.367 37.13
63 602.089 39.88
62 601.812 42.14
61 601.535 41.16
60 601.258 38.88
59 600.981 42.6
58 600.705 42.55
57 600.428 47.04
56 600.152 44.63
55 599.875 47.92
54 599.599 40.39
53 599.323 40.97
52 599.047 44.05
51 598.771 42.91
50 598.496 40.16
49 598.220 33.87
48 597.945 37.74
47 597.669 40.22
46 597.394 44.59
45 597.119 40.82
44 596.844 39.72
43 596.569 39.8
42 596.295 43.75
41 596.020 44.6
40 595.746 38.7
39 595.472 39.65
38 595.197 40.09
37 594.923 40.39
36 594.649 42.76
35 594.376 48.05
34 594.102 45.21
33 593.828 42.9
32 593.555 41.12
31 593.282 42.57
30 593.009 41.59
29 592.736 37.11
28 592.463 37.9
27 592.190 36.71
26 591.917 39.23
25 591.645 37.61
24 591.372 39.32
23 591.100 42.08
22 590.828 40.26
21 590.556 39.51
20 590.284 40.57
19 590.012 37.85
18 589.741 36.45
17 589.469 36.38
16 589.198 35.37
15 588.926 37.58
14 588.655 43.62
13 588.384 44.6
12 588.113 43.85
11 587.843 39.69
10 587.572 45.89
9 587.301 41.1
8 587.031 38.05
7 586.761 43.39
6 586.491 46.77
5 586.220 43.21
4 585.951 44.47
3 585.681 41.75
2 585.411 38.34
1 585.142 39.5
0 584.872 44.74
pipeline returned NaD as 0.21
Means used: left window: 42.8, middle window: 39.7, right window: 41.9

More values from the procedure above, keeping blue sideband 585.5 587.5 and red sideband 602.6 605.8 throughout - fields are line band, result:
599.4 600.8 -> -0.07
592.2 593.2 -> 0.09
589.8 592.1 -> 0.17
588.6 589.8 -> 0.14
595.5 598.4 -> 0.14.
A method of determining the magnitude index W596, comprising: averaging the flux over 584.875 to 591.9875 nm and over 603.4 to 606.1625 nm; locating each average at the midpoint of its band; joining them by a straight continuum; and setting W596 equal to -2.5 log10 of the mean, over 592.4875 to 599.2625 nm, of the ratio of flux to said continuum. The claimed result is 0.00 mag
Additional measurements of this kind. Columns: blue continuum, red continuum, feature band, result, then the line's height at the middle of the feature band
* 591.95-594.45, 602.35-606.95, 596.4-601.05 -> -0.01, 41.4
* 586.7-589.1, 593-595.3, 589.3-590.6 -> 0.11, 42.2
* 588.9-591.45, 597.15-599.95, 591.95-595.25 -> -0.05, 39.6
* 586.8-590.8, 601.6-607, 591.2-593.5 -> 0.04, 40.4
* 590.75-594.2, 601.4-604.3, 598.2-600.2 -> -0.02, 41.3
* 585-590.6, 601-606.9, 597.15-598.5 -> 0.05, 41.2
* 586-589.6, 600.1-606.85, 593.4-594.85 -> -0.06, 41.7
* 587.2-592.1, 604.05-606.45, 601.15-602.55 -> 0.03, 41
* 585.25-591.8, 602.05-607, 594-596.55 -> -0.04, 41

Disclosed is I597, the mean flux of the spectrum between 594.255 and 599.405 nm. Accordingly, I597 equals 41.2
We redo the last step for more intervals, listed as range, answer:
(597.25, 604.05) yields 41.9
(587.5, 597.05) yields 40.6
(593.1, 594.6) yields 43.9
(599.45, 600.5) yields 44.8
